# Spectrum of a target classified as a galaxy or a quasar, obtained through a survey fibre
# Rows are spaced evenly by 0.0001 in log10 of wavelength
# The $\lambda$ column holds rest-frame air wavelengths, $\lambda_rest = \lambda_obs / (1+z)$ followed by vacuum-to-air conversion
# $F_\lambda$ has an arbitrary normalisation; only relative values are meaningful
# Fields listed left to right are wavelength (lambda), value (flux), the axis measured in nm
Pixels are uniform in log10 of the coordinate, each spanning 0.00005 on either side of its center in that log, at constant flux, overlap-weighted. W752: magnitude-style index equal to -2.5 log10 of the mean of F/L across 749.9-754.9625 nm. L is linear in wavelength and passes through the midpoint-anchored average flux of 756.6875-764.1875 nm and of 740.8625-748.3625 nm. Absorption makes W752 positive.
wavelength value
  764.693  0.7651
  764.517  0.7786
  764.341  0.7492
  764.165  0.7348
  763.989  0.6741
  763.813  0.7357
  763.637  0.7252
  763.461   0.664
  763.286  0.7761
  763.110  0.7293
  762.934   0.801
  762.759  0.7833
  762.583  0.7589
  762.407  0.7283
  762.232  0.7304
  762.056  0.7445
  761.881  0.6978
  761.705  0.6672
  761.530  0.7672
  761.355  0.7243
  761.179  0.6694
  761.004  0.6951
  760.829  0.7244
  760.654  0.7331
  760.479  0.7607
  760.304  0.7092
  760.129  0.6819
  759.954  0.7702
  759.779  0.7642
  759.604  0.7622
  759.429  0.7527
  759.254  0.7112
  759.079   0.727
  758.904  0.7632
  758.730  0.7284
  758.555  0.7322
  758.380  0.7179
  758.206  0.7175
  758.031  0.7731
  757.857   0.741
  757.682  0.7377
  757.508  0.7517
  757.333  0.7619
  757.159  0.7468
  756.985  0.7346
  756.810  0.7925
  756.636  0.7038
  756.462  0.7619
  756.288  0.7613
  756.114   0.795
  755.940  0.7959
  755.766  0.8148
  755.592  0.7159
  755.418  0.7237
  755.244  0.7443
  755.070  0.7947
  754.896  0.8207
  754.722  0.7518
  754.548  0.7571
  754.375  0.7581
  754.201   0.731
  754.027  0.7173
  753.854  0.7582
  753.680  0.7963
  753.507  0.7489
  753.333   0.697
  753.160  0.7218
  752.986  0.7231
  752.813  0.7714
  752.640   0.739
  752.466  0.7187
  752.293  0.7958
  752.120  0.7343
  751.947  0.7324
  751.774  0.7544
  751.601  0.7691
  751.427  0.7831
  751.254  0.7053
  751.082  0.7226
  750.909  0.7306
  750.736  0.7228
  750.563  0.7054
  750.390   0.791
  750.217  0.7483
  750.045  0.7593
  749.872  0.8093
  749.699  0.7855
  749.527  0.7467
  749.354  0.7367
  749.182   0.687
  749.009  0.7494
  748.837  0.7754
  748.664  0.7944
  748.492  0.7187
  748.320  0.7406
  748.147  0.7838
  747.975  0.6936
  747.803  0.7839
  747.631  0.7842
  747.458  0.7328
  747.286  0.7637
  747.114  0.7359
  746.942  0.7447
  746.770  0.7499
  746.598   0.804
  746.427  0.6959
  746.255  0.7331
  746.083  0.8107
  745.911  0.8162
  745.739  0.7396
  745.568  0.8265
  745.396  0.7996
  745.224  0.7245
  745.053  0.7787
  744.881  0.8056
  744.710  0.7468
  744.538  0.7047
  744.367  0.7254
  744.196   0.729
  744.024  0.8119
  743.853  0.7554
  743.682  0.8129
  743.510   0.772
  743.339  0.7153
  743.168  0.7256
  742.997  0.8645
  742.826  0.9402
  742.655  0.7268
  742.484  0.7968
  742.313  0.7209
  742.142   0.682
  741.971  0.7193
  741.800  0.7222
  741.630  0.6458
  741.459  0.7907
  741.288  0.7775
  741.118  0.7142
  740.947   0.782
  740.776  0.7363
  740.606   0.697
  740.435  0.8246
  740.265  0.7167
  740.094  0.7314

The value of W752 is 0.00 mag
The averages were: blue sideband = 0.76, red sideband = 0.735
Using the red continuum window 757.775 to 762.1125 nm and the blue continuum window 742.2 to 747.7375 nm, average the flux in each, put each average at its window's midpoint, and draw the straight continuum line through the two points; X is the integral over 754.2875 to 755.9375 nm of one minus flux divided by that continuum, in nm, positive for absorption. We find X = -0.05 nm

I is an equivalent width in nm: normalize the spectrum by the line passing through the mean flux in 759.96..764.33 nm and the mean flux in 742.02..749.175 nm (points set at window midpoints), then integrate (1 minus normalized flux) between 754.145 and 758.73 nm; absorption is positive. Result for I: -0.10 nm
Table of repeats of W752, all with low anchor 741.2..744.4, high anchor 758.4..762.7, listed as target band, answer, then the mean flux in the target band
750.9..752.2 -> 0.00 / 0.742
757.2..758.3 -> -0.02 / 0.747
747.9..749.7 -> 0.01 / 0.745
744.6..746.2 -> -0.04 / 0.781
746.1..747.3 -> 0.01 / 0.75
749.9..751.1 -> 0.00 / 0.744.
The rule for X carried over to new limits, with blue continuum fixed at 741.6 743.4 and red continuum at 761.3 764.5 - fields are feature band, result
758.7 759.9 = -0.01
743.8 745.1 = -0.01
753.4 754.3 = -0.01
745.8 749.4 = -0.02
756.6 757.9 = -0.01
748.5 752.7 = -0.02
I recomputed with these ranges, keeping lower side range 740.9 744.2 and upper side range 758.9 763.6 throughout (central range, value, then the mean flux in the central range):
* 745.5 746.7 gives -0.030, 0.774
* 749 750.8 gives 0.000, 0.749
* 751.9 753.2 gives 0.005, 0.743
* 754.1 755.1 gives -0.033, 0.766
